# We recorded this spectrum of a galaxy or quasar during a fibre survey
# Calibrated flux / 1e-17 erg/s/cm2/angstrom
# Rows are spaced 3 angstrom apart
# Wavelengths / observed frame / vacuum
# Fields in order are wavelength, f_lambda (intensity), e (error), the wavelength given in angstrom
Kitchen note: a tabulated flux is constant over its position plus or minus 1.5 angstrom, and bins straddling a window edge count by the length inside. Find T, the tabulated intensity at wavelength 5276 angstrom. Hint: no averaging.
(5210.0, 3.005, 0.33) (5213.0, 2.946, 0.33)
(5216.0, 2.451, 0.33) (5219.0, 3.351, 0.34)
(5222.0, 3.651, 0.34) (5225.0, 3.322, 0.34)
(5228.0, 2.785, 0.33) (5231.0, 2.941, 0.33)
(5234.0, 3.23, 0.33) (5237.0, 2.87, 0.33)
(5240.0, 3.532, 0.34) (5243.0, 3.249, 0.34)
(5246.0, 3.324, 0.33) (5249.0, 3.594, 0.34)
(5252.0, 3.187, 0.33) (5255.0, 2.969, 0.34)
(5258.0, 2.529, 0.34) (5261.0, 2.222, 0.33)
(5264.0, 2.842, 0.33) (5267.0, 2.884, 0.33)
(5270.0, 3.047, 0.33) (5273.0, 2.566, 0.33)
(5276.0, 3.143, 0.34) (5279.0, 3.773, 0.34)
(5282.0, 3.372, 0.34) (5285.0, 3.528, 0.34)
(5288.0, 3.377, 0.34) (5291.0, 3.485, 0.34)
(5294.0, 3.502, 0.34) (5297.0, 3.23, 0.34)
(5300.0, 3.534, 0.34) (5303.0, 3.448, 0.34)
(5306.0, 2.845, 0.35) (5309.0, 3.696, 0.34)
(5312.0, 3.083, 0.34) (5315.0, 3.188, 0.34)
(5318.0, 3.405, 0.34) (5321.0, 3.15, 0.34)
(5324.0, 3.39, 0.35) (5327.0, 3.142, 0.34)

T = 3.143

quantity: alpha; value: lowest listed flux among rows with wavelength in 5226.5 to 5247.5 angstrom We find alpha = 2.785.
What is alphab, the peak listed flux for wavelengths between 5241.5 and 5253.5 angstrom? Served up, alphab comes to 3.594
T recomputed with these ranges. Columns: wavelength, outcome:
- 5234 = 3.23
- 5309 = 3.696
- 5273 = 2.566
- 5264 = 2.842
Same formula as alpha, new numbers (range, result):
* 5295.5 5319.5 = 2.845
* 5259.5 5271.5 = 2.222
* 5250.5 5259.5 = 2.529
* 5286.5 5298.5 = 3.23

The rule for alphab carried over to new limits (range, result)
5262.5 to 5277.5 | 3.143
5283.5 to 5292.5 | 3.528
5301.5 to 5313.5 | 3.696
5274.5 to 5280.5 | 3.773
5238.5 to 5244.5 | 3.532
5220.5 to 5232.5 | 3.651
